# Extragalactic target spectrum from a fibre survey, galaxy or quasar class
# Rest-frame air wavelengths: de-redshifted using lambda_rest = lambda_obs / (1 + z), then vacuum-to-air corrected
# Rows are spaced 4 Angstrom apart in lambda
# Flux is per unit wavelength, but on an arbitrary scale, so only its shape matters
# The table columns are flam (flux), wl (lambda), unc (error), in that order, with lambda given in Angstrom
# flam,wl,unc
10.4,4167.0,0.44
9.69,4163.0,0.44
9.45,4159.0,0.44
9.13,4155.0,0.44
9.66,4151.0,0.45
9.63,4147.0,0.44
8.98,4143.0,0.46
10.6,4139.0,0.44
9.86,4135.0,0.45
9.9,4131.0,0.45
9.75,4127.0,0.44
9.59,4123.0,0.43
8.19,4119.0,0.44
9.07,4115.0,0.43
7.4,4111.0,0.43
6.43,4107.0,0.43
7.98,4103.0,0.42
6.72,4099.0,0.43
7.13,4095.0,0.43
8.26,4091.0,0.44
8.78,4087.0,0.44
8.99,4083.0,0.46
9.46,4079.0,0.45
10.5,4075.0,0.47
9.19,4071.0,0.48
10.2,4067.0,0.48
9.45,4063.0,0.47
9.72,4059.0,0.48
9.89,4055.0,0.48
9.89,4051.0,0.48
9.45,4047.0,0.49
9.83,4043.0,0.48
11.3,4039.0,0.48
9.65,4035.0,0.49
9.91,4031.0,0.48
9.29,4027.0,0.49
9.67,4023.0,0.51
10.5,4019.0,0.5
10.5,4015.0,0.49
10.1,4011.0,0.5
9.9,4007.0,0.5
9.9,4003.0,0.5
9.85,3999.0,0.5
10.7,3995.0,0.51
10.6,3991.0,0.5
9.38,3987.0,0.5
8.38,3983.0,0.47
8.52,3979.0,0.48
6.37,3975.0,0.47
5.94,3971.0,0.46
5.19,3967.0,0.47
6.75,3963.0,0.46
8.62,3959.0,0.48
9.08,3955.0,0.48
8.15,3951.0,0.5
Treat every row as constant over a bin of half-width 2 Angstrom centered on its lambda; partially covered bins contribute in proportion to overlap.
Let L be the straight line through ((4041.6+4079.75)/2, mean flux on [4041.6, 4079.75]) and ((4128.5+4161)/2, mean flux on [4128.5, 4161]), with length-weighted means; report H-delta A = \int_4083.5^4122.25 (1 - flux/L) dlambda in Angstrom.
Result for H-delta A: 7.3 Angstrom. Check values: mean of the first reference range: 9.77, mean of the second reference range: 9.65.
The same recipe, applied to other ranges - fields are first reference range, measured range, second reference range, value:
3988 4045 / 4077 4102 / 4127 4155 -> 4.2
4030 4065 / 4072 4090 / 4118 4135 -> 0.7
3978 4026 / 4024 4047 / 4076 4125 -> -1.6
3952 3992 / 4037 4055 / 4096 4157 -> -3.9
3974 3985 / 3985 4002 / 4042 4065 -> -3.9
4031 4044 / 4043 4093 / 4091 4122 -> -2.2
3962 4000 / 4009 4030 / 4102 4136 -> -4.3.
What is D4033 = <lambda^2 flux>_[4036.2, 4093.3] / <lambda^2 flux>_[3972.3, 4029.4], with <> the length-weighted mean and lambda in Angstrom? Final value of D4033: 1.04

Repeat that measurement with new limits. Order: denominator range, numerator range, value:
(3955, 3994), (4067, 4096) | 1.21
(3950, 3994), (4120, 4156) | 1.31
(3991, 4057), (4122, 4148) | 1.03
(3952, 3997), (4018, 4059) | 1.26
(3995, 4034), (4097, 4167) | 0.95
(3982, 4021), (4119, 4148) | 1.03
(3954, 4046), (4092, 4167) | 1.04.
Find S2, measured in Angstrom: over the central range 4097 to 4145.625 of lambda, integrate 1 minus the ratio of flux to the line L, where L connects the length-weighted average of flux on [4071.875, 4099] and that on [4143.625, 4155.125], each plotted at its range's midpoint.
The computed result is 2.3 Angstrom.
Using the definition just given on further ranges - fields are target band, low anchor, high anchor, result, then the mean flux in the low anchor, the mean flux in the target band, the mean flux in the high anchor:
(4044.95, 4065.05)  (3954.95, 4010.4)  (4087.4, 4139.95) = -2.76 Angstrom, 8.53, 9.68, 8.5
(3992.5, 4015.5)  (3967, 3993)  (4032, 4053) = -3.67 Angstrom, 7.97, 10.1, 10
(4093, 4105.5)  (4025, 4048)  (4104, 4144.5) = 2.69 Angstrom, 9.92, 7.24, 8.95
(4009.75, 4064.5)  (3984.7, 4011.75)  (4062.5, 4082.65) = -0.38 Angstrom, 10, 9.94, 9.72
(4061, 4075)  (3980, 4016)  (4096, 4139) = -0.99 Angstrom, 9.87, 9.74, 8.56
